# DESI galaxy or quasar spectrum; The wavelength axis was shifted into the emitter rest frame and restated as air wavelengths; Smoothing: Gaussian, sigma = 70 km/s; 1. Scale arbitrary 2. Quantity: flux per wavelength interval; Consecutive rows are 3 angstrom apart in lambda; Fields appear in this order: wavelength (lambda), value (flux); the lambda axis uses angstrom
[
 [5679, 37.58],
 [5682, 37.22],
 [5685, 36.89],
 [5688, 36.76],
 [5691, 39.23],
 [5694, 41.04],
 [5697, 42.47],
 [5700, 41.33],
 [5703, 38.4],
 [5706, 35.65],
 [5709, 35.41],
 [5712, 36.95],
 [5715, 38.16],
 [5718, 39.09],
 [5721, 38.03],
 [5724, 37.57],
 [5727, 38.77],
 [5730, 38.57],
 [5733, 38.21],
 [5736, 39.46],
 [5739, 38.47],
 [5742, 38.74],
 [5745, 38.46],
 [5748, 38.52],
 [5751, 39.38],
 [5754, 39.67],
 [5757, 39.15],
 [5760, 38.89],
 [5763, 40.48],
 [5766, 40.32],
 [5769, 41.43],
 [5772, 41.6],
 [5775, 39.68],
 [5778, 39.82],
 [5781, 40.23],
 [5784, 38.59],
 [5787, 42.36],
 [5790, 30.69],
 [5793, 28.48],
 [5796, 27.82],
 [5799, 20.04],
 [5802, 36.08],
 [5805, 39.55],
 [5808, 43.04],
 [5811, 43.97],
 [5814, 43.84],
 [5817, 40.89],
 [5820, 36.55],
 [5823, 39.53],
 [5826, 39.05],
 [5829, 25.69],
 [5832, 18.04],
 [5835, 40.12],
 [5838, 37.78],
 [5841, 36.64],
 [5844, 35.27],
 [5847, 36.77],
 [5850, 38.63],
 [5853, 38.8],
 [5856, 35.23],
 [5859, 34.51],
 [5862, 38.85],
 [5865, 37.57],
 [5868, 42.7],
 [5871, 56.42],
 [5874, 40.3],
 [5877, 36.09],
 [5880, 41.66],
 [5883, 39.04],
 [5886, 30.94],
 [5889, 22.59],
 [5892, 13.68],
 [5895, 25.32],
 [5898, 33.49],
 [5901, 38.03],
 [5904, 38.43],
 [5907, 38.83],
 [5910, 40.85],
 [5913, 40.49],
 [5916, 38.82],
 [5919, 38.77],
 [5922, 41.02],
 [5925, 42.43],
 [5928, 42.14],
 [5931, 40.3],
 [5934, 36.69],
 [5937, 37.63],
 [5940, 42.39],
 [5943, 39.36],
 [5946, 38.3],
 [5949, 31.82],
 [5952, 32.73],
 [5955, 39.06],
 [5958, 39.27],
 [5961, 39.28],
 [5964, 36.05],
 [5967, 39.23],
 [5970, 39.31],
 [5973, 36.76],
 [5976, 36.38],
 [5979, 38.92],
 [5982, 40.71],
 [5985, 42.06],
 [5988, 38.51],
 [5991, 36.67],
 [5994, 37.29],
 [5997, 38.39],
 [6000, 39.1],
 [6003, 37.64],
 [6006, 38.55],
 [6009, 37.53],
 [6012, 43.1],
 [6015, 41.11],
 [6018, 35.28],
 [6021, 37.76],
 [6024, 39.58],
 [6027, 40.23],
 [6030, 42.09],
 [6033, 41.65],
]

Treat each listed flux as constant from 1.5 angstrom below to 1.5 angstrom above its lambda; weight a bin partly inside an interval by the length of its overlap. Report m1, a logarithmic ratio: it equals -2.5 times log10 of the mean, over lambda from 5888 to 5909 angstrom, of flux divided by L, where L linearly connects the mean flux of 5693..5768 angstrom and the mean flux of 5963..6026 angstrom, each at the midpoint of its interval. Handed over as 0.26 mag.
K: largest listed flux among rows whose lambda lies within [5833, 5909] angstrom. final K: 56.42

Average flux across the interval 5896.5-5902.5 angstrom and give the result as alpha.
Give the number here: 35.8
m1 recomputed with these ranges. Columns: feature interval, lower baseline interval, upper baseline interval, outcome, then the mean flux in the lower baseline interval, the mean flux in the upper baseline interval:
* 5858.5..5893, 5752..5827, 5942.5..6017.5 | 0.046 mag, 38.1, 38.2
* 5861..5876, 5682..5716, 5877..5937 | -0.181 mag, 38.3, 36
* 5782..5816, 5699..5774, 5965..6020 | 0.081 mag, 38.8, 38.7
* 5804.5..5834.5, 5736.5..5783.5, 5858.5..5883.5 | 0.095 mag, 39.6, 41.1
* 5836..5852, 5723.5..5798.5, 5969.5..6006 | 0.028 mag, 38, 38.5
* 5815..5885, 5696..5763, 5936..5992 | 0.021 mag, 38.6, 38.1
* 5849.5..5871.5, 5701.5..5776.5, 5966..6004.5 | -0.029 mag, 38.8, 38.5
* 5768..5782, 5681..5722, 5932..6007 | -0.062 mag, 38.3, 38.1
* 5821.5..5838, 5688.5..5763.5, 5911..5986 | 0.176 mag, 38.8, 38.8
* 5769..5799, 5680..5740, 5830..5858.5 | 0.017 mag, 38.4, 35.1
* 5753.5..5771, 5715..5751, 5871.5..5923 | -0.057 mag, 38.6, 35.6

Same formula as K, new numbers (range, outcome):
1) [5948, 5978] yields 39.31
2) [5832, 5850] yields 40.12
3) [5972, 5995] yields 42.06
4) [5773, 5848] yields 43.97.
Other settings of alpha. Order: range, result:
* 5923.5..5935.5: 40.4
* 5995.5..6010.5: 38.2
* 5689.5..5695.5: 40.1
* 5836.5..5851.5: 37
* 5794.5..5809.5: 33.3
